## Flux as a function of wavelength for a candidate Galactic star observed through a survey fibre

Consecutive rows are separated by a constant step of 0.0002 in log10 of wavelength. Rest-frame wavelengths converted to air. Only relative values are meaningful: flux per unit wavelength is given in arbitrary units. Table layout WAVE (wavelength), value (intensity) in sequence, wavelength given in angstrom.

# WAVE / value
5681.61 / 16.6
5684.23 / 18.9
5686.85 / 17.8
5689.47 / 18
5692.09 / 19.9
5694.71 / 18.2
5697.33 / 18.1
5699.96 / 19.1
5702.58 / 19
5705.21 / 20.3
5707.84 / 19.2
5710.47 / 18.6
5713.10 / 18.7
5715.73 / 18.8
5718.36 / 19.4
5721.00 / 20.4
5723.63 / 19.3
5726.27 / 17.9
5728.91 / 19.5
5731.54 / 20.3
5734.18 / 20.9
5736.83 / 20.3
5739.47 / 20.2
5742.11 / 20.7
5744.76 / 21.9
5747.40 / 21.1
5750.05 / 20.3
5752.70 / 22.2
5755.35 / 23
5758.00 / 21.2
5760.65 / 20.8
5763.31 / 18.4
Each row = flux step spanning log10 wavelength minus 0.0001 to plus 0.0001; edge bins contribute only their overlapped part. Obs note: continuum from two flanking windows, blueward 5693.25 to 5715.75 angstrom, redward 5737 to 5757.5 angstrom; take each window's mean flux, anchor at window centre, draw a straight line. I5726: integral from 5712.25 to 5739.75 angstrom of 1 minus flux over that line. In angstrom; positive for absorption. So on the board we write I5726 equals 0.7 angstrom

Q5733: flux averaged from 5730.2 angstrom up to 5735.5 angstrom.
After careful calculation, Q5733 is 20.6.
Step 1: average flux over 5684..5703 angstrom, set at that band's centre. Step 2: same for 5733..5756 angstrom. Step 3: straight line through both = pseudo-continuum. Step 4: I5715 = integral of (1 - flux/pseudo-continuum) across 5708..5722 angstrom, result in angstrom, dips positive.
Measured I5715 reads 0.4 angstrom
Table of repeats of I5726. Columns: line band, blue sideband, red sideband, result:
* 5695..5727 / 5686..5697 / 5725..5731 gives -0.6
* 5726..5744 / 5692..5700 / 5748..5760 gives 0.4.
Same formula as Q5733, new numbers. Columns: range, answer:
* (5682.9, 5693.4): 18.6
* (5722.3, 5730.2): 18.9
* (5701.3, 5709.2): 19.5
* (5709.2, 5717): 18.7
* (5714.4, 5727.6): 19.2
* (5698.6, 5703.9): 19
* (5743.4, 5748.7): 21.5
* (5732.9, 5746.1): 20.8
